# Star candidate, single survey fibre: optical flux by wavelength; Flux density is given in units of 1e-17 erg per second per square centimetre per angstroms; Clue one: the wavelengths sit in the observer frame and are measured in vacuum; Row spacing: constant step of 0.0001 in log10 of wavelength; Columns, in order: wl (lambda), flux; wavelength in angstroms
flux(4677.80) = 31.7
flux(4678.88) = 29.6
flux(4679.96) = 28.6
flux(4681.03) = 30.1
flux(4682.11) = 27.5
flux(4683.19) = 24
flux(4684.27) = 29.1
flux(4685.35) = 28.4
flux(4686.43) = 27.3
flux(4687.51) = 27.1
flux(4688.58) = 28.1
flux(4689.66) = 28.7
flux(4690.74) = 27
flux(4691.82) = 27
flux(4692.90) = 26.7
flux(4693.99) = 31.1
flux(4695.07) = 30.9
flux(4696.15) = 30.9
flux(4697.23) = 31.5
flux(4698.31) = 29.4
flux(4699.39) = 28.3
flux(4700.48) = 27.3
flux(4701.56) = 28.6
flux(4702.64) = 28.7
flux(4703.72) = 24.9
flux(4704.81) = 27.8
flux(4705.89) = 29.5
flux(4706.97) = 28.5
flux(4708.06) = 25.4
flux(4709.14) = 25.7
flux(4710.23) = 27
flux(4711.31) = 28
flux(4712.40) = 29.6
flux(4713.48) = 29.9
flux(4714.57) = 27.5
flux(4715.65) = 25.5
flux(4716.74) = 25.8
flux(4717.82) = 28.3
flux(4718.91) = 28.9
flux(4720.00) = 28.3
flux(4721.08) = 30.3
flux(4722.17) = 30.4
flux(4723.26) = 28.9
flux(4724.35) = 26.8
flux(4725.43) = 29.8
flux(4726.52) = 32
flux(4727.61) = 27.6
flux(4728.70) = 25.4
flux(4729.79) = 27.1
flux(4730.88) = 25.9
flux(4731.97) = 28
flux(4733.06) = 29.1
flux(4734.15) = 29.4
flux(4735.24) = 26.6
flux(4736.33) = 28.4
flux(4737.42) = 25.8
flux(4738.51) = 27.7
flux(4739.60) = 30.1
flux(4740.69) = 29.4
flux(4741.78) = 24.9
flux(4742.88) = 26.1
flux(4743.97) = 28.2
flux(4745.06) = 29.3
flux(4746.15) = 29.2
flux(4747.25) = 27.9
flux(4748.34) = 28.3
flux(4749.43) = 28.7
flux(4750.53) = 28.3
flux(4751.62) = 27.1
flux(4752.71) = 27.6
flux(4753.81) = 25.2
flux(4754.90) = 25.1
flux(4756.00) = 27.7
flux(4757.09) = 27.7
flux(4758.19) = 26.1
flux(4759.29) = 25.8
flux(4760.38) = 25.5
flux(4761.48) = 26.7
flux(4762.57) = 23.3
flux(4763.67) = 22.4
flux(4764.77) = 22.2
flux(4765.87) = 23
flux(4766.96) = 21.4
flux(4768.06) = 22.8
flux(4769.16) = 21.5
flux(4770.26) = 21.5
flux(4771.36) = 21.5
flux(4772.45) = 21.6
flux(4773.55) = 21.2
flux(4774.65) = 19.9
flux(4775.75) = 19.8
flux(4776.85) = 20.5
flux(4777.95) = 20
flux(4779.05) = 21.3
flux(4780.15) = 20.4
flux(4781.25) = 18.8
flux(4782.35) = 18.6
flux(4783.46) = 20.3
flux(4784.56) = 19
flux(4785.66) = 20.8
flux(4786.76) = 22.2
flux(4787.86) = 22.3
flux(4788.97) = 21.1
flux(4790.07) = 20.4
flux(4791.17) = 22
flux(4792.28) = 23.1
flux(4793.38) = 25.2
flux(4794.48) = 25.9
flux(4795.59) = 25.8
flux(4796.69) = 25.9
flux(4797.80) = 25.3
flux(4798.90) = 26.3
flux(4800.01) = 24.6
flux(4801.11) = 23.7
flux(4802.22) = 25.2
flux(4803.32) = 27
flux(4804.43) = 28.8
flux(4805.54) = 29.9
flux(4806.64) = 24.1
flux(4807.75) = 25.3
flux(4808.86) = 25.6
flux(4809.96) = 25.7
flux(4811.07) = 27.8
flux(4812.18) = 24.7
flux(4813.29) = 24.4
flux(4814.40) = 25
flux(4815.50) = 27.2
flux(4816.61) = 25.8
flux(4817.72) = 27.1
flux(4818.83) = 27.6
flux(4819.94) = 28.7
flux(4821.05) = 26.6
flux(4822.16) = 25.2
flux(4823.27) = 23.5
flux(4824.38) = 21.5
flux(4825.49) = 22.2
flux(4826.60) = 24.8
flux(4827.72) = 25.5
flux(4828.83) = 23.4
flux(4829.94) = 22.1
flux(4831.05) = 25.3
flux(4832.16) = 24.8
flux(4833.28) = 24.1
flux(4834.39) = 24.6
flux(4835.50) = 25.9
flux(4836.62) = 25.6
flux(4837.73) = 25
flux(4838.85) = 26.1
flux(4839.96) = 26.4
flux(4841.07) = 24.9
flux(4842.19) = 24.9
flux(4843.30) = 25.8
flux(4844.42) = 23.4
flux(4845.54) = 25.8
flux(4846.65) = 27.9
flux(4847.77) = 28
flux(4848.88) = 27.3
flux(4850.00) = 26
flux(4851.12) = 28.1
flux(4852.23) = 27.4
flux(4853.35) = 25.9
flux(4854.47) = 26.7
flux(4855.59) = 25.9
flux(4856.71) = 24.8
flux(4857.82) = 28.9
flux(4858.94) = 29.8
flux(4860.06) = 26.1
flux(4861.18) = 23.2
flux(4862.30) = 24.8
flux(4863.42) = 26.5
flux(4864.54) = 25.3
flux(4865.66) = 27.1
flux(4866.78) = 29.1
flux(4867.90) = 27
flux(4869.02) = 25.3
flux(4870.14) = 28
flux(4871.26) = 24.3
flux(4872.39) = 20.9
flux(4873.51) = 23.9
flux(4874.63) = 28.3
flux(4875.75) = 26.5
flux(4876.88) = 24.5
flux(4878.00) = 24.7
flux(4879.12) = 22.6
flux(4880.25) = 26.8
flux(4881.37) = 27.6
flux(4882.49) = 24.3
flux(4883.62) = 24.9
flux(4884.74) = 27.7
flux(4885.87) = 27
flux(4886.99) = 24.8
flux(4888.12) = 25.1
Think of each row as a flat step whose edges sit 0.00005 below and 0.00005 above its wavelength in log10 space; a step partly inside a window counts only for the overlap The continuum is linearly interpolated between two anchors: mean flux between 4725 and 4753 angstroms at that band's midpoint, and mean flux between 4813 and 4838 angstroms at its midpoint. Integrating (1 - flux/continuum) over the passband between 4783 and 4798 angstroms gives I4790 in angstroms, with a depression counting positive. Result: 2.0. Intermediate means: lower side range 28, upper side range 25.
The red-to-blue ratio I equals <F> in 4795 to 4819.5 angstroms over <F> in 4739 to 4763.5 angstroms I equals 0.96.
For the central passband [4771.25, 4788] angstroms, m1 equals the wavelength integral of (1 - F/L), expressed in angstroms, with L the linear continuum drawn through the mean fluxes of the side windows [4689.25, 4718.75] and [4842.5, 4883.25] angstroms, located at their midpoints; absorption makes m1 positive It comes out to 4.14 angstroms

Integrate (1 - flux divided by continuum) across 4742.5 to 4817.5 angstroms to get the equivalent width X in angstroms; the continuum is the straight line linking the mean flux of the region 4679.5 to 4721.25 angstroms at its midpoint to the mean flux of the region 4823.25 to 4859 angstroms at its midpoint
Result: 6.5 angstroms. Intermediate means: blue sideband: 28.1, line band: 24.3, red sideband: 25.5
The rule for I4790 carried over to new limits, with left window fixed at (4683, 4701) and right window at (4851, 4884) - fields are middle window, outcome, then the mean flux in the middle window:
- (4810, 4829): 0.9 angstroms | 25.4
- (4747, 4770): 1.8 angstroms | 25.4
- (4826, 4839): 0.9 angstroms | 24.7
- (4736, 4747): -0.1 angstroms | 27.9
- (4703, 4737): 0.2 angstroms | 27.9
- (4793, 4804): 0.6 angstroms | 25.5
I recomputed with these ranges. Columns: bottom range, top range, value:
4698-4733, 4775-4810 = 0.83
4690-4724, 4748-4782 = 0.83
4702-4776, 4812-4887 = 0.97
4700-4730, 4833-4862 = 0.93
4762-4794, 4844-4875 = 1.23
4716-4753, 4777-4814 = 0.84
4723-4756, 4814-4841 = 0.91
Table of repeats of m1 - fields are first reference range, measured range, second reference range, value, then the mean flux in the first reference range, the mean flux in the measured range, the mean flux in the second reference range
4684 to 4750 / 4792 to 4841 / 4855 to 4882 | 2.3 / 28.2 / 25.4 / 25.9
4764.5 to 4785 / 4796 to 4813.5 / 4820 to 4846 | -2.4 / 20.8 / 25.9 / 24.7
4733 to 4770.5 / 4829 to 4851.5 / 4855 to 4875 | 0.5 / 26.3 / 25.5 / 26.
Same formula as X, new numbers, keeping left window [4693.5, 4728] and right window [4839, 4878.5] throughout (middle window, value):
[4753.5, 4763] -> 0.62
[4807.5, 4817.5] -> 0.40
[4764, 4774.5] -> 2.20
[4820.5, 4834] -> 1.28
